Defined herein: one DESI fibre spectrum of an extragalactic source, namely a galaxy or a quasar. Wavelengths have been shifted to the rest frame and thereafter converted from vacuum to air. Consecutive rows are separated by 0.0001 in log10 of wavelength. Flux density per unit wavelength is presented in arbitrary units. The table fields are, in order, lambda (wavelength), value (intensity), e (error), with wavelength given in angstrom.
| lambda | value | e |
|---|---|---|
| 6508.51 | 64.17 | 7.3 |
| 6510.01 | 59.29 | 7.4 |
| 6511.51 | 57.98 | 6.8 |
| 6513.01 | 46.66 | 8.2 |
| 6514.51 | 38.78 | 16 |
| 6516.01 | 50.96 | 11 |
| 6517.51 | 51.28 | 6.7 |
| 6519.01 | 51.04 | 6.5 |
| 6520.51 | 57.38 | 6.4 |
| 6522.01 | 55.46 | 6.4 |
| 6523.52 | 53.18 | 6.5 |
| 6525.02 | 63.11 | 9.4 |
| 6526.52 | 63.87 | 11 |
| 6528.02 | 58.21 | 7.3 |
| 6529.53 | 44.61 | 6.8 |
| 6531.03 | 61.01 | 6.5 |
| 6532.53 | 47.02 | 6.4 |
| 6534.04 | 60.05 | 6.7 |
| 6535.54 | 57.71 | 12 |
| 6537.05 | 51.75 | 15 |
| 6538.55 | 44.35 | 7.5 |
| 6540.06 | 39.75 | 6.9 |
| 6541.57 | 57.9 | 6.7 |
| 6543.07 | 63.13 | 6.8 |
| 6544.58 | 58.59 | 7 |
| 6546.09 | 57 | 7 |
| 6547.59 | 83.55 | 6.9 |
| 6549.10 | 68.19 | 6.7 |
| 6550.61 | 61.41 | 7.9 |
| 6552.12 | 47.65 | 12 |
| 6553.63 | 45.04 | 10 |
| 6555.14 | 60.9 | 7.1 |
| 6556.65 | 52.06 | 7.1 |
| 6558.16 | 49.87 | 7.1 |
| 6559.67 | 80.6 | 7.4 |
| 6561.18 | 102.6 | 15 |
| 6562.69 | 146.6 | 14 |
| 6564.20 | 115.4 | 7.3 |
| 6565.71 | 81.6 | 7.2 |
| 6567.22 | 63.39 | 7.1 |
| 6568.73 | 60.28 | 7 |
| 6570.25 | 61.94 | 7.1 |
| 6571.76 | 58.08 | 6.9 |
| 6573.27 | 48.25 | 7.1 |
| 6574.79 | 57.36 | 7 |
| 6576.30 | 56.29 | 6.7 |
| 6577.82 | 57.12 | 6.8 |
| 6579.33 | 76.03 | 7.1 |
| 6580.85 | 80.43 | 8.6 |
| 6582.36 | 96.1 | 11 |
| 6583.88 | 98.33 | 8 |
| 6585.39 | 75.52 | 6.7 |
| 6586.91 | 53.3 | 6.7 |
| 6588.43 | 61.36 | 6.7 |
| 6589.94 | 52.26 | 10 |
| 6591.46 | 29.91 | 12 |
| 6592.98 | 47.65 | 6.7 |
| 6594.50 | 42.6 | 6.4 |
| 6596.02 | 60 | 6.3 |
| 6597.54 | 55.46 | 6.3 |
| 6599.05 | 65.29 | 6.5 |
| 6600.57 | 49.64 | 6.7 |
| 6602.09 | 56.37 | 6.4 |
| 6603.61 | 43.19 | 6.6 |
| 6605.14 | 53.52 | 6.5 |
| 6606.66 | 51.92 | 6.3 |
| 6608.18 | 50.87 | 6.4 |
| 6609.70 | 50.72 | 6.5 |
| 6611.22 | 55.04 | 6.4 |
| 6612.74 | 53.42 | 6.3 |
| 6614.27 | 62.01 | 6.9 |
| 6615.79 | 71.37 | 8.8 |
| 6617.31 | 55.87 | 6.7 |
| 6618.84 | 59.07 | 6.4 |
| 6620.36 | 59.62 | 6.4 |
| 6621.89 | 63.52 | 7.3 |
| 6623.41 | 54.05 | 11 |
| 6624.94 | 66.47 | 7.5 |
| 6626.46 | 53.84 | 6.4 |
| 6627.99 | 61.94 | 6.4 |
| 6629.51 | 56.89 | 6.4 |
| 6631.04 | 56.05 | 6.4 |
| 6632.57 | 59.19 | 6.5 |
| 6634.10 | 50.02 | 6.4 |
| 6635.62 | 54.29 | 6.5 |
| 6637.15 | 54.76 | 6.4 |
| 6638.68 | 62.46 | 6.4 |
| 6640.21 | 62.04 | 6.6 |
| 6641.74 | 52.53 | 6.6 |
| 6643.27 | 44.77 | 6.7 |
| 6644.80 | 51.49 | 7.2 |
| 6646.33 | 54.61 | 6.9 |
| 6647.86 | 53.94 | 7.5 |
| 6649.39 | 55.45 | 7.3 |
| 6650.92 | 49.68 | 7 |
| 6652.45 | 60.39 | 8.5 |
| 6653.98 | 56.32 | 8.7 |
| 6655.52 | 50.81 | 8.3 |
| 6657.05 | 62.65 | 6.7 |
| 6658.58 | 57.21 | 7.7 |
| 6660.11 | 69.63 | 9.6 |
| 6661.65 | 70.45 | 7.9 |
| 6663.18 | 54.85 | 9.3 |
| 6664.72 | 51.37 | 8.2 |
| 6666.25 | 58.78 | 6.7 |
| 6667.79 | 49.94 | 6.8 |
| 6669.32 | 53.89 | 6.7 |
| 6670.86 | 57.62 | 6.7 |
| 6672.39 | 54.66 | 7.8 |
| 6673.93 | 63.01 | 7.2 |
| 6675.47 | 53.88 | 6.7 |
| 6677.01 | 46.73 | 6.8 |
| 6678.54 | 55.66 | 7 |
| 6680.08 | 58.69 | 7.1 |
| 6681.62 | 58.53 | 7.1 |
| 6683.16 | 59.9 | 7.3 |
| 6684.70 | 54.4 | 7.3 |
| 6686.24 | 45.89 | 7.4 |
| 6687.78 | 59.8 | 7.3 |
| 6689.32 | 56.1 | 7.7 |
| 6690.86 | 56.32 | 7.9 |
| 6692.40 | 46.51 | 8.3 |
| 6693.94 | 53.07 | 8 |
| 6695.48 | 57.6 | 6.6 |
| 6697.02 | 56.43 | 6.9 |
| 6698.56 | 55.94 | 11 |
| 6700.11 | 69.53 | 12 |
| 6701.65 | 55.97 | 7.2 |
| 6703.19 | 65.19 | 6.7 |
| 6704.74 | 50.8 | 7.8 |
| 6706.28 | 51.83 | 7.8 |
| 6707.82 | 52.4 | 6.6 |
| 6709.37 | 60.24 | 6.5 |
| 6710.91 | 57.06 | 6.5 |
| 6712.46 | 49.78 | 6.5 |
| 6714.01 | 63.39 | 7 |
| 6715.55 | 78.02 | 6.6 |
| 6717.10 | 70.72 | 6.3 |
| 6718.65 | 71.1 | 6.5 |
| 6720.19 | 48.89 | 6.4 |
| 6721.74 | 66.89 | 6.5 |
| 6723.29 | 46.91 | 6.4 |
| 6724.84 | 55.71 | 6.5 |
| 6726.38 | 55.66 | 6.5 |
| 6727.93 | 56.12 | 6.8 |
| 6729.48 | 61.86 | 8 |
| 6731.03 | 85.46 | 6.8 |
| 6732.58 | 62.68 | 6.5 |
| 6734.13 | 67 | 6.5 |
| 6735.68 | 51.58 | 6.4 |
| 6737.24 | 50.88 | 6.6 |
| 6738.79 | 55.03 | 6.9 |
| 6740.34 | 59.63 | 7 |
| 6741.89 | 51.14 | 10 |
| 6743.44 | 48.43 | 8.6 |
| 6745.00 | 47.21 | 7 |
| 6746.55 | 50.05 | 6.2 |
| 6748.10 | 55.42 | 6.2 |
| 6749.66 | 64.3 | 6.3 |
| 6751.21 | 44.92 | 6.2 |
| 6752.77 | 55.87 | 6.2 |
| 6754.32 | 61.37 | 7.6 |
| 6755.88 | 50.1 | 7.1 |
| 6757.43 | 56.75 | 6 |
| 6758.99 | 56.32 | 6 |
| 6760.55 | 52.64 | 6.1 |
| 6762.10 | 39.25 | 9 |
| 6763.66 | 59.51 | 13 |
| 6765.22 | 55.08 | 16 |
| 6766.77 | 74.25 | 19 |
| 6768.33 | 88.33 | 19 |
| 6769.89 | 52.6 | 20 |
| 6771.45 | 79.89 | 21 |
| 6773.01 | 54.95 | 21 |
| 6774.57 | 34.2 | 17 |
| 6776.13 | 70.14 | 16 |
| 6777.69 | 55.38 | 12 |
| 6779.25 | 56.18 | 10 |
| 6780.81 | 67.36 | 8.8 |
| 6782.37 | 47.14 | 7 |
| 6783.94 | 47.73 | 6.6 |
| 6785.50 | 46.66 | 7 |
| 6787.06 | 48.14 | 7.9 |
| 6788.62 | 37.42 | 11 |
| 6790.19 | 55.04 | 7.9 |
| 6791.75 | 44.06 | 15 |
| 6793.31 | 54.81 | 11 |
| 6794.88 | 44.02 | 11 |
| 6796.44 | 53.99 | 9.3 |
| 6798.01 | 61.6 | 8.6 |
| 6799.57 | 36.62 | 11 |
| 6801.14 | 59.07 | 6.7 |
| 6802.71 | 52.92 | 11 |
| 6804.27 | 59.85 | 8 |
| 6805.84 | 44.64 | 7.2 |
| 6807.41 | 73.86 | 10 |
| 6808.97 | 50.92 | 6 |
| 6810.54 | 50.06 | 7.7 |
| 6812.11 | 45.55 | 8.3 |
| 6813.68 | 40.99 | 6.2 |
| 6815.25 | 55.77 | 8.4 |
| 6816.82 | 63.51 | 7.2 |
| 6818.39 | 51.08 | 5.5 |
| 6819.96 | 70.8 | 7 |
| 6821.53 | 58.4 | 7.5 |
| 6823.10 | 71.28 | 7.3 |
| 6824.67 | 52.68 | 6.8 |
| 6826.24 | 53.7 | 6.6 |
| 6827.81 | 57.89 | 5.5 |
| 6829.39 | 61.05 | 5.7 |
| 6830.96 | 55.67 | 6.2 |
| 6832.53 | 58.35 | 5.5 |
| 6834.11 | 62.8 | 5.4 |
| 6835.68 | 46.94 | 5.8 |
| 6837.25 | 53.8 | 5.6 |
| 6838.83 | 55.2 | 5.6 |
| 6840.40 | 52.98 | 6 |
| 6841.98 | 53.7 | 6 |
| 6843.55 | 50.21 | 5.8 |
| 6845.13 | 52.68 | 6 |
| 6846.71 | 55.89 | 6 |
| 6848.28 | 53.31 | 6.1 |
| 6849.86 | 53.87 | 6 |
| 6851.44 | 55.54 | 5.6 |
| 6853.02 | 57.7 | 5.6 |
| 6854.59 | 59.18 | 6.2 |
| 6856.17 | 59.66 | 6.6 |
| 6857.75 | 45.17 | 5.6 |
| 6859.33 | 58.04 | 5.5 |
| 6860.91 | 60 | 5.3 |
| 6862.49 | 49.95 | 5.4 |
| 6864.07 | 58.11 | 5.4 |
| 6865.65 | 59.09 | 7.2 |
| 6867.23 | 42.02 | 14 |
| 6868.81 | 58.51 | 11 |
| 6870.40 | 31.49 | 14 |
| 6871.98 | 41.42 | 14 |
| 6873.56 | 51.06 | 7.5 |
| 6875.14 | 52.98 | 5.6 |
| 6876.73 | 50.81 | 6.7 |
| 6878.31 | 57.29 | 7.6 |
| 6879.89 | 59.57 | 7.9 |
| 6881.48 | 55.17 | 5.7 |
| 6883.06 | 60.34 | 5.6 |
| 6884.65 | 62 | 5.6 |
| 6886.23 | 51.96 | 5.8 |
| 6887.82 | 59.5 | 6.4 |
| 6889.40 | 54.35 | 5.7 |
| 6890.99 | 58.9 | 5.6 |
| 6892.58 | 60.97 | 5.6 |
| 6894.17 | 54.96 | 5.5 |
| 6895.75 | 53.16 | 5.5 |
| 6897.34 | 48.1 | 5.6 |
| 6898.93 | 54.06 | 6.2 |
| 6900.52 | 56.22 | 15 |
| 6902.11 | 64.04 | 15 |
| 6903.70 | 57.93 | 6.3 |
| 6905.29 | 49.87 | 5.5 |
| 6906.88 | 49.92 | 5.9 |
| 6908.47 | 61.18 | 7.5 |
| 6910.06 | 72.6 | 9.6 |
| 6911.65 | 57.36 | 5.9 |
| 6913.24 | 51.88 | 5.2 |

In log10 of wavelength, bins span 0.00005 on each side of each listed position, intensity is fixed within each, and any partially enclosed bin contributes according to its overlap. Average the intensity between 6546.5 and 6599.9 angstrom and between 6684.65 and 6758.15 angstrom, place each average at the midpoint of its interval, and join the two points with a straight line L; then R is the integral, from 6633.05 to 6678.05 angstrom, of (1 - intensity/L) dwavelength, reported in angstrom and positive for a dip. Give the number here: 4.2 angstrom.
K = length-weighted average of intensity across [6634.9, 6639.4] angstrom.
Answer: 57.1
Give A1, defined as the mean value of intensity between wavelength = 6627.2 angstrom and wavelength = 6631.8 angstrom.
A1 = 58.3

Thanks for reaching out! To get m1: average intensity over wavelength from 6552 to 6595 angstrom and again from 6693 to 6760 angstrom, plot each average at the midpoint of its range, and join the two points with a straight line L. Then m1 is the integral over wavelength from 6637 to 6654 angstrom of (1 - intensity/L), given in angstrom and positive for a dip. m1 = 2.2 angstrom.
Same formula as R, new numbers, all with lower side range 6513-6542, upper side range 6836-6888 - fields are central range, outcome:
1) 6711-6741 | -4.19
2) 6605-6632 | -2.35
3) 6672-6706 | -1.80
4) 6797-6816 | 0.33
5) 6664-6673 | -0.20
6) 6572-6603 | -4.60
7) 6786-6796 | 1.14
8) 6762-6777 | -2.32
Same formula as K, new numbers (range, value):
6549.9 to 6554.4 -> 51.3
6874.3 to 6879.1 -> 53.7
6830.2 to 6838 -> 55.6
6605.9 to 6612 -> 52.2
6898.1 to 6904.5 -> 58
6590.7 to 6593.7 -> 38.6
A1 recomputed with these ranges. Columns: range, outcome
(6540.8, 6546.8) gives 59.1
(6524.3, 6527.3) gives 63.6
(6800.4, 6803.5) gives 56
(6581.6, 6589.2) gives 76.9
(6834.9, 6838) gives 50.4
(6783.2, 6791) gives 47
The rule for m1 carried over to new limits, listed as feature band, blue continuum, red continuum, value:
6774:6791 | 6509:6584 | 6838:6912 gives 1.6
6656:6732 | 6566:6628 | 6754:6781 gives 1.2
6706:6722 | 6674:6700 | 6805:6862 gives -1.6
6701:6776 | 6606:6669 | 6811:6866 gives -2.5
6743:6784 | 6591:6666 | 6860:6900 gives -1.5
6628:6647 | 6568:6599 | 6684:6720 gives 1.5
